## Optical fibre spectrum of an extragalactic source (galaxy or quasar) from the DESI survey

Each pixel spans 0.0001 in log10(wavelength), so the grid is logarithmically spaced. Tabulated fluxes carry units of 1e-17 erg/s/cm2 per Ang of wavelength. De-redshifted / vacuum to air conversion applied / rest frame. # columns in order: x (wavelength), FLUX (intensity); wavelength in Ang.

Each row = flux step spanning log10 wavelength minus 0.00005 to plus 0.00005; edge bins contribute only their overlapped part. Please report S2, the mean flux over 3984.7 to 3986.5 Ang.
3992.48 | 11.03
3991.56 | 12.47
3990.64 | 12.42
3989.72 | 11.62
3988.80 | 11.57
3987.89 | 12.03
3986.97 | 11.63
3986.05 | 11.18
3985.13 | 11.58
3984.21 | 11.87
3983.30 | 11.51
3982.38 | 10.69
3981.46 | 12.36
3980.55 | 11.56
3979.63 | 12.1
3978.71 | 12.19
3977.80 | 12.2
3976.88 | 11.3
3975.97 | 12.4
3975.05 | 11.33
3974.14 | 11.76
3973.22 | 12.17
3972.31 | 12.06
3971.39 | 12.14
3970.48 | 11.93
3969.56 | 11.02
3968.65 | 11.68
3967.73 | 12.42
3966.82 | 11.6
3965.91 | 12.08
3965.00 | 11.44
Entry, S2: 11.4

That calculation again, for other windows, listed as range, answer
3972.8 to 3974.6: 12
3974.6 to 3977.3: 11.7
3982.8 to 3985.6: 11.6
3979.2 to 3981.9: 12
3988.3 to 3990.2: 11.6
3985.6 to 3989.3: 11.6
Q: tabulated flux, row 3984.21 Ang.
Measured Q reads 11.87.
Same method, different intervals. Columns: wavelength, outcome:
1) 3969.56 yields 11.02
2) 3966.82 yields 11.6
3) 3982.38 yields 10.69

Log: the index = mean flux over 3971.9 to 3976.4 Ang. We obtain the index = 11.9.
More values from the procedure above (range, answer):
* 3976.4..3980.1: 12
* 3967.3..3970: 11.7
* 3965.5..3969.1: 11.9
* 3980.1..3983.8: 11.6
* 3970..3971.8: 12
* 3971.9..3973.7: 12.1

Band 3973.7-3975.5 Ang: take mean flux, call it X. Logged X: 11.6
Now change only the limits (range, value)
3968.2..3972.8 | 11.8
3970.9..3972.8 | 12.1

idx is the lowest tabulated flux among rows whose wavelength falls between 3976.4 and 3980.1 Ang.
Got 11.3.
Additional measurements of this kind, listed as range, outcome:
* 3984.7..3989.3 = 11.18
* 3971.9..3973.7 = 12.06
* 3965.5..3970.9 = 11.02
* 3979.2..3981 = 11.56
